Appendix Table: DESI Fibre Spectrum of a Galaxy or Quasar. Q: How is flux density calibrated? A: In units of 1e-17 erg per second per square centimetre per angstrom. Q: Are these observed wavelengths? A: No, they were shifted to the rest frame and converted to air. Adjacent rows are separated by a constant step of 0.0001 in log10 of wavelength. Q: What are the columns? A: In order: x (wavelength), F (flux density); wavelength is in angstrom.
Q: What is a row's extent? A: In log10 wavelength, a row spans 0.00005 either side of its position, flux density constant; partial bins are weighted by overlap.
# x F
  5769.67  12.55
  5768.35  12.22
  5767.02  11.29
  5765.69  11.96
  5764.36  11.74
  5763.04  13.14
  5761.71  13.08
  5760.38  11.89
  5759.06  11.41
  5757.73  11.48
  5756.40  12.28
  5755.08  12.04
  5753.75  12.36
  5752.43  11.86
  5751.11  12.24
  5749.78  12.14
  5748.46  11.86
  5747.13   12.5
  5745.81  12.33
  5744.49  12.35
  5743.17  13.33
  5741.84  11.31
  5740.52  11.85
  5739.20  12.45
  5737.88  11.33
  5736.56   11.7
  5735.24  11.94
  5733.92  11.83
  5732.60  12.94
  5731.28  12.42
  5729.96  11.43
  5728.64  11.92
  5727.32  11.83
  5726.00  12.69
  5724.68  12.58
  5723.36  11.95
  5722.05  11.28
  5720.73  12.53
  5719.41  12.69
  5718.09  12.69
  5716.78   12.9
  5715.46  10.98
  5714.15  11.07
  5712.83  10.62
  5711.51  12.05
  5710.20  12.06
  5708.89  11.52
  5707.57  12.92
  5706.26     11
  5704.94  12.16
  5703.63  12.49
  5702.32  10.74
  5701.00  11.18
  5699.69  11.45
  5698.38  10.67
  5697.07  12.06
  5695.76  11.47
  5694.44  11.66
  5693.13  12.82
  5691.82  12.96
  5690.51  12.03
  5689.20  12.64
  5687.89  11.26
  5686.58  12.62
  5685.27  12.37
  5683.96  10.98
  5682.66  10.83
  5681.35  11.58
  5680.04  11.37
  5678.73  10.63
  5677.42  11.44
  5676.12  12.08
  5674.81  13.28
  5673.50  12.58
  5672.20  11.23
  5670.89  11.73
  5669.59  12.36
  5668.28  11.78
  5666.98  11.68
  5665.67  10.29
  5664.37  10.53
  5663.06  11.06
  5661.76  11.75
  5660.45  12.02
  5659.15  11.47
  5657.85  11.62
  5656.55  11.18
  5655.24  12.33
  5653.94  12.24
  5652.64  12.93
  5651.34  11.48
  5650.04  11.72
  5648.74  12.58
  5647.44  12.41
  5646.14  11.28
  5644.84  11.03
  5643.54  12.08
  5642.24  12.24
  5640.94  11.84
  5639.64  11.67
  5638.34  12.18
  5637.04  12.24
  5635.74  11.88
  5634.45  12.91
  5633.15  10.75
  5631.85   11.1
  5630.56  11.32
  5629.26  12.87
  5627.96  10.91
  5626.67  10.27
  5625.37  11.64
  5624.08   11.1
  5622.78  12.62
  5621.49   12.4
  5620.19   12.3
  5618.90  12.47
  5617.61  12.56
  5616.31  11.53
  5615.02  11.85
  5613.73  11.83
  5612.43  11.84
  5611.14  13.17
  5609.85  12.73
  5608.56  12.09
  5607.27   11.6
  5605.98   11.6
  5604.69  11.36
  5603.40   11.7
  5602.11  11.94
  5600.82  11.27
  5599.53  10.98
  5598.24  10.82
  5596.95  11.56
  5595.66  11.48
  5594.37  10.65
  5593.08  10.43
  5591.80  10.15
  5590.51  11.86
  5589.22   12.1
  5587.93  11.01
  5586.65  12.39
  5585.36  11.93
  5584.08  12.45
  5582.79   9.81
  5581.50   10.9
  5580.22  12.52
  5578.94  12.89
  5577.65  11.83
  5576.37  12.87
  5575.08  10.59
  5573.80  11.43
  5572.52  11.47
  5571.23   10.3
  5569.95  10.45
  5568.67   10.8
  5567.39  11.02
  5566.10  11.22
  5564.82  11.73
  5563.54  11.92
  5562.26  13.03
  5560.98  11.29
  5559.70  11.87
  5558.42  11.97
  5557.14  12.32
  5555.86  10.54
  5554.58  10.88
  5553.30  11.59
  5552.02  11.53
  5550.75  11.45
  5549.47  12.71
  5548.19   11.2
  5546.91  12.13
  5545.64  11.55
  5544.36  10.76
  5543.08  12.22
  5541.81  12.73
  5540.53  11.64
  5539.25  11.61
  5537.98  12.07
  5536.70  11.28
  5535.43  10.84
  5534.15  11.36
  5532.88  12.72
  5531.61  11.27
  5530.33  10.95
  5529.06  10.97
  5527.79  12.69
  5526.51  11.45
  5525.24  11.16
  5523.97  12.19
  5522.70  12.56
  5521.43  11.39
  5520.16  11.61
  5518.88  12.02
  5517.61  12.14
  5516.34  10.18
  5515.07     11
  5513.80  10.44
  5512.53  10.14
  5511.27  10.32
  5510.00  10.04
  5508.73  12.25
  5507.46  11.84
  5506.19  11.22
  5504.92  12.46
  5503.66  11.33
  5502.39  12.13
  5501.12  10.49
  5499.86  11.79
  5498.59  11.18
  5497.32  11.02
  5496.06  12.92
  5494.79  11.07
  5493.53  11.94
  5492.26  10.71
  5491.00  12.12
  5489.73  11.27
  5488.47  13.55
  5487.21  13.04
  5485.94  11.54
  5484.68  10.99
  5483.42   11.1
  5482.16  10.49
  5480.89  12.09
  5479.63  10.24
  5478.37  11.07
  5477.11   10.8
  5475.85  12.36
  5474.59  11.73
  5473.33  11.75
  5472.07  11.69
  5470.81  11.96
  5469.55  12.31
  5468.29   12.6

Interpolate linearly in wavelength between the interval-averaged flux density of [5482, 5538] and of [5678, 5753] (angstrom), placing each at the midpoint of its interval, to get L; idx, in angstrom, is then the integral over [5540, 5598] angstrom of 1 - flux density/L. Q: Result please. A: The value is 0.42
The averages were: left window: 11.5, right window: 11.9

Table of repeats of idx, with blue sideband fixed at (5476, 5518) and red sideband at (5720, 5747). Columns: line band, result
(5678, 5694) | 0.17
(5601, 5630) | -0.43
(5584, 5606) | 0.53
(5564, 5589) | 0.33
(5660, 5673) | 0.49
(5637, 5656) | -0.27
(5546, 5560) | -0.12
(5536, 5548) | -0.25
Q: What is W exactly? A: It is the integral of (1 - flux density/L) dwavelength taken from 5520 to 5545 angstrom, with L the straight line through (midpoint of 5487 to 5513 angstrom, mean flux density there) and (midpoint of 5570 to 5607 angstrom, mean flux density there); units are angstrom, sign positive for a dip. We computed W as -0.4 angstrom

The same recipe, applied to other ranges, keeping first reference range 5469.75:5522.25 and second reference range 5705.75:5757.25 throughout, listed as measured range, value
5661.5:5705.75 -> 0.9 angstrom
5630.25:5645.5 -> 0.0 angstrom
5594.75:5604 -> 0.3 angstrom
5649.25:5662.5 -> 0.0 angstrom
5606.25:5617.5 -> -0.3 angstrom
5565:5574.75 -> 0.6 angstrom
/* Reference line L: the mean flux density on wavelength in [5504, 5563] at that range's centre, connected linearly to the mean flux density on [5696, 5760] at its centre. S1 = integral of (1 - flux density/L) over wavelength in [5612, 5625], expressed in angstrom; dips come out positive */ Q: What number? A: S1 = -0.4 angstrom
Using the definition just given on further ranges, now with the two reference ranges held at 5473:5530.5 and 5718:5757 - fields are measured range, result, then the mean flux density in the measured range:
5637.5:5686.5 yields 0.8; 11.7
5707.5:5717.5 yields 0.3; 11.7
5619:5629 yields 0.1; 11.7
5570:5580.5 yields 0.0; 11.6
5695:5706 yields 0.5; 11.5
